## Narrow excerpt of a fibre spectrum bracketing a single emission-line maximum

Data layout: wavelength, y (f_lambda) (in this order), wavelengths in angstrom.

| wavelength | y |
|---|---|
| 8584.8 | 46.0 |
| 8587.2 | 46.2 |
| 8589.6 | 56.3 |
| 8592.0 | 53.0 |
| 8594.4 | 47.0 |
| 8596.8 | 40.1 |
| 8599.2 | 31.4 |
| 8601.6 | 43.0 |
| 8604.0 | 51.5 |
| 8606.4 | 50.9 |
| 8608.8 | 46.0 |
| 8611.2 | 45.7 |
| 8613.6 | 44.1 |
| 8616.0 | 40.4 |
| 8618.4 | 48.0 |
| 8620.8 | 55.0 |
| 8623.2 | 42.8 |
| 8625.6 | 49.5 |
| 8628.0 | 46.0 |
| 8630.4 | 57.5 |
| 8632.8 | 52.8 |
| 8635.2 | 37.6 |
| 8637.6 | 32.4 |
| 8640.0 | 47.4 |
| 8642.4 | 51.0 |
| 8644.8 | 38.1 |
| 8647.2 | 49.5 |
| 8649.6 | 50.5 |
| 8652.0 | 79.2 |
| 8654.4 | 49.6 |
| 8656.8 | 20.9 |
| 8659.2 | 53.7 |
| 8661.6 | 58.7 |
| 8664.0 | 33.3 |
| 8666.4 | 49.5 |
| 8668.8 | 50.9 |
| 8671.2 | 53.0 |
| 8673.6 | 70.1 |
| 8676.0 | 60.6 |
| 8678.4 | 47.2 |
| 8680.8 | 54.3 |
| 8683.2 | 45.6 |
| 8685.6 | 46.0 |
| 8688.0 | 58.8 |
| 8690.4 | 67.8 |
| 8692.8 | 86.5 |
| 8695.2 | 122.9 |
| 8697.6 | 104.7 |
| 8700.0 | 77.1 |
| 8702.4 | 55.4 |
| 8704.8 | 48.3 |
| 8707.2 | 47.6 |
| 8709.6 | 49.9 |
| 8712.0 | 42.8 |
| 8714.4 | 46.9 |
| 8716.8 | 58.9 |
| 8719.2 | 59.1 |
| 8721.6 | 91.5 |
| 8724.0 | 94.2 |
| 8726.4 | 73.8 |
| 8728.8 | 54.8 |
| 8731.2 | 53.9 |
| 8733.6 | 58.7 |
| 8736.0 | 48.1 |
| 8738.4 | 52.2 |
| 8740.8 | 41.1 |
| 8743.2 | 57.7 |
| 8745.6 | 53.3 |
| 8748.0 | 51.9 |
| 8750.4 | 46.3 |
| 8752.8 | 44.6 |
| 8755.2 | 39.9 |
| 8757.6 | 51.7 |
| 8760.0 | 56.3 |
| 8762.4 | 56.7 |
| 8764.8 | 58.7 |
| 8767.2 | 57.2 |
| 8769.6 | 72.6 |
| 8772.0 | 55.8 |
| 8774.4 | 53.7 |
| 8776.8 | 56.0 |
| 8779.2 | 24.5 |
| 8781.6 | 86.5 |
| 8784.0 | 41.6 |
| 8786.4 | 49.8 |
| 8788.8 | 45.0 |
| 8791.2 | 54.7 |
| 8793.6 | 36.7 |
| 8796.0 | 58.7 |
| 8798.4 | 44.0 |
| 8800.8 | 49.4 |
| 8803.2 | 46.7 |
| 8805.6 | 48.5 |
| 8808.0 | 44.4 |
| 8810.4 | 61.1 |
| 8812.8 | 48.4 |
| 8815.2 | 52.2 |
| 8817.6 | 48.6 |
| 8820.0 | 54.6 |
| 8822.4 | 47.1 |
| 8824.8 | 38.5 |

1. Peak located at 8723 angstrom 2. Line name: [N II]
